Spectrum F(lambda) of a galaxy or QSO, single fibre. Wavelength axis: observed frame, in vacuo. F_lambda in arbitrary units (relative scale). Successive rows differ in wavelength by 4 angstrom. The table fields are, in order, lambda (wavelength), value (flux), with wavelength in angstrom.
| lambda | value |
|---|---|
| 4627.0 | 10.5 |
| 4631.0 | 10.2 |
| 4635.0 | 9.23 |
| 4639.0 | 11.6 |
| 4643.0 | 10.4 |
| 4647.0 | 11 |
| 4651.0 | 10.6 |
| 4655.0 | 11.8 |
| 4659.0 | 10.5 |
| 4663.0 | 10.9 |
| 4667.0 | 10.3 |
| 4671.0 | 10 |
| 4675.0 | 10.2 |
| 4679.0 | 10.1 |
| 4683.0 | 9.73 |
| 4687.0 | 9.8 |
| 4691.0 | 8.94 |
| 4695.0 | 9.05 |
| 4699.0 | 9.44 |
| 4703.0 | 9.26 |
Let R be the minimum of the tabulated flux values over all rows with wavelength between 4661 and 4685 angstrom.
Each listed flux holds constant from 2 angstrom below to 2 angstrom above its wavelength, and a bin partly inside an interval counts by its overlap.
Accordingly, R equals 9.73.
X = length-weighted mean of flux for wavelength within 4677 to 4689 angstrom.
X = 9.88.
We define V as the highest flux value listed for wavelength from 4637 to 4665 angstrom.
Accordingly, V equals 11.8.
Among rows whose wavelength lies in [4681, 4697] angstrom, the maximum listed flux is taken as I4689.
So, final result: 9.8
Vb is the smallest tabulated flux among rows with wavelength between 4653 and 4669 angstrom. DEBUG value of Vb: 10.3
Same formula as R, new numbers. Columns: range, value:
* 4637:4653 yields 10.4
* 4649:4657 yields 10.6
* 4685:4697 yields 8.94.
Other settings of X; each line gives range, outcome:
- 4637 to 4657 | 11.1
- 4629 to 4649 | 10.5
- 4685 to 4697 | 9.26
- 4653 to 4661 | 11.2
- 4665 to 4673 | 10.2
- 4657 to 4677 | 10.4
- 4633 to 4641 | 10.4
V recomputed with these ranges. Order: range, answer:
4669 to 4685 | 10.2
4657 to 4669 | 10.9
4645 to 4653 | 11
